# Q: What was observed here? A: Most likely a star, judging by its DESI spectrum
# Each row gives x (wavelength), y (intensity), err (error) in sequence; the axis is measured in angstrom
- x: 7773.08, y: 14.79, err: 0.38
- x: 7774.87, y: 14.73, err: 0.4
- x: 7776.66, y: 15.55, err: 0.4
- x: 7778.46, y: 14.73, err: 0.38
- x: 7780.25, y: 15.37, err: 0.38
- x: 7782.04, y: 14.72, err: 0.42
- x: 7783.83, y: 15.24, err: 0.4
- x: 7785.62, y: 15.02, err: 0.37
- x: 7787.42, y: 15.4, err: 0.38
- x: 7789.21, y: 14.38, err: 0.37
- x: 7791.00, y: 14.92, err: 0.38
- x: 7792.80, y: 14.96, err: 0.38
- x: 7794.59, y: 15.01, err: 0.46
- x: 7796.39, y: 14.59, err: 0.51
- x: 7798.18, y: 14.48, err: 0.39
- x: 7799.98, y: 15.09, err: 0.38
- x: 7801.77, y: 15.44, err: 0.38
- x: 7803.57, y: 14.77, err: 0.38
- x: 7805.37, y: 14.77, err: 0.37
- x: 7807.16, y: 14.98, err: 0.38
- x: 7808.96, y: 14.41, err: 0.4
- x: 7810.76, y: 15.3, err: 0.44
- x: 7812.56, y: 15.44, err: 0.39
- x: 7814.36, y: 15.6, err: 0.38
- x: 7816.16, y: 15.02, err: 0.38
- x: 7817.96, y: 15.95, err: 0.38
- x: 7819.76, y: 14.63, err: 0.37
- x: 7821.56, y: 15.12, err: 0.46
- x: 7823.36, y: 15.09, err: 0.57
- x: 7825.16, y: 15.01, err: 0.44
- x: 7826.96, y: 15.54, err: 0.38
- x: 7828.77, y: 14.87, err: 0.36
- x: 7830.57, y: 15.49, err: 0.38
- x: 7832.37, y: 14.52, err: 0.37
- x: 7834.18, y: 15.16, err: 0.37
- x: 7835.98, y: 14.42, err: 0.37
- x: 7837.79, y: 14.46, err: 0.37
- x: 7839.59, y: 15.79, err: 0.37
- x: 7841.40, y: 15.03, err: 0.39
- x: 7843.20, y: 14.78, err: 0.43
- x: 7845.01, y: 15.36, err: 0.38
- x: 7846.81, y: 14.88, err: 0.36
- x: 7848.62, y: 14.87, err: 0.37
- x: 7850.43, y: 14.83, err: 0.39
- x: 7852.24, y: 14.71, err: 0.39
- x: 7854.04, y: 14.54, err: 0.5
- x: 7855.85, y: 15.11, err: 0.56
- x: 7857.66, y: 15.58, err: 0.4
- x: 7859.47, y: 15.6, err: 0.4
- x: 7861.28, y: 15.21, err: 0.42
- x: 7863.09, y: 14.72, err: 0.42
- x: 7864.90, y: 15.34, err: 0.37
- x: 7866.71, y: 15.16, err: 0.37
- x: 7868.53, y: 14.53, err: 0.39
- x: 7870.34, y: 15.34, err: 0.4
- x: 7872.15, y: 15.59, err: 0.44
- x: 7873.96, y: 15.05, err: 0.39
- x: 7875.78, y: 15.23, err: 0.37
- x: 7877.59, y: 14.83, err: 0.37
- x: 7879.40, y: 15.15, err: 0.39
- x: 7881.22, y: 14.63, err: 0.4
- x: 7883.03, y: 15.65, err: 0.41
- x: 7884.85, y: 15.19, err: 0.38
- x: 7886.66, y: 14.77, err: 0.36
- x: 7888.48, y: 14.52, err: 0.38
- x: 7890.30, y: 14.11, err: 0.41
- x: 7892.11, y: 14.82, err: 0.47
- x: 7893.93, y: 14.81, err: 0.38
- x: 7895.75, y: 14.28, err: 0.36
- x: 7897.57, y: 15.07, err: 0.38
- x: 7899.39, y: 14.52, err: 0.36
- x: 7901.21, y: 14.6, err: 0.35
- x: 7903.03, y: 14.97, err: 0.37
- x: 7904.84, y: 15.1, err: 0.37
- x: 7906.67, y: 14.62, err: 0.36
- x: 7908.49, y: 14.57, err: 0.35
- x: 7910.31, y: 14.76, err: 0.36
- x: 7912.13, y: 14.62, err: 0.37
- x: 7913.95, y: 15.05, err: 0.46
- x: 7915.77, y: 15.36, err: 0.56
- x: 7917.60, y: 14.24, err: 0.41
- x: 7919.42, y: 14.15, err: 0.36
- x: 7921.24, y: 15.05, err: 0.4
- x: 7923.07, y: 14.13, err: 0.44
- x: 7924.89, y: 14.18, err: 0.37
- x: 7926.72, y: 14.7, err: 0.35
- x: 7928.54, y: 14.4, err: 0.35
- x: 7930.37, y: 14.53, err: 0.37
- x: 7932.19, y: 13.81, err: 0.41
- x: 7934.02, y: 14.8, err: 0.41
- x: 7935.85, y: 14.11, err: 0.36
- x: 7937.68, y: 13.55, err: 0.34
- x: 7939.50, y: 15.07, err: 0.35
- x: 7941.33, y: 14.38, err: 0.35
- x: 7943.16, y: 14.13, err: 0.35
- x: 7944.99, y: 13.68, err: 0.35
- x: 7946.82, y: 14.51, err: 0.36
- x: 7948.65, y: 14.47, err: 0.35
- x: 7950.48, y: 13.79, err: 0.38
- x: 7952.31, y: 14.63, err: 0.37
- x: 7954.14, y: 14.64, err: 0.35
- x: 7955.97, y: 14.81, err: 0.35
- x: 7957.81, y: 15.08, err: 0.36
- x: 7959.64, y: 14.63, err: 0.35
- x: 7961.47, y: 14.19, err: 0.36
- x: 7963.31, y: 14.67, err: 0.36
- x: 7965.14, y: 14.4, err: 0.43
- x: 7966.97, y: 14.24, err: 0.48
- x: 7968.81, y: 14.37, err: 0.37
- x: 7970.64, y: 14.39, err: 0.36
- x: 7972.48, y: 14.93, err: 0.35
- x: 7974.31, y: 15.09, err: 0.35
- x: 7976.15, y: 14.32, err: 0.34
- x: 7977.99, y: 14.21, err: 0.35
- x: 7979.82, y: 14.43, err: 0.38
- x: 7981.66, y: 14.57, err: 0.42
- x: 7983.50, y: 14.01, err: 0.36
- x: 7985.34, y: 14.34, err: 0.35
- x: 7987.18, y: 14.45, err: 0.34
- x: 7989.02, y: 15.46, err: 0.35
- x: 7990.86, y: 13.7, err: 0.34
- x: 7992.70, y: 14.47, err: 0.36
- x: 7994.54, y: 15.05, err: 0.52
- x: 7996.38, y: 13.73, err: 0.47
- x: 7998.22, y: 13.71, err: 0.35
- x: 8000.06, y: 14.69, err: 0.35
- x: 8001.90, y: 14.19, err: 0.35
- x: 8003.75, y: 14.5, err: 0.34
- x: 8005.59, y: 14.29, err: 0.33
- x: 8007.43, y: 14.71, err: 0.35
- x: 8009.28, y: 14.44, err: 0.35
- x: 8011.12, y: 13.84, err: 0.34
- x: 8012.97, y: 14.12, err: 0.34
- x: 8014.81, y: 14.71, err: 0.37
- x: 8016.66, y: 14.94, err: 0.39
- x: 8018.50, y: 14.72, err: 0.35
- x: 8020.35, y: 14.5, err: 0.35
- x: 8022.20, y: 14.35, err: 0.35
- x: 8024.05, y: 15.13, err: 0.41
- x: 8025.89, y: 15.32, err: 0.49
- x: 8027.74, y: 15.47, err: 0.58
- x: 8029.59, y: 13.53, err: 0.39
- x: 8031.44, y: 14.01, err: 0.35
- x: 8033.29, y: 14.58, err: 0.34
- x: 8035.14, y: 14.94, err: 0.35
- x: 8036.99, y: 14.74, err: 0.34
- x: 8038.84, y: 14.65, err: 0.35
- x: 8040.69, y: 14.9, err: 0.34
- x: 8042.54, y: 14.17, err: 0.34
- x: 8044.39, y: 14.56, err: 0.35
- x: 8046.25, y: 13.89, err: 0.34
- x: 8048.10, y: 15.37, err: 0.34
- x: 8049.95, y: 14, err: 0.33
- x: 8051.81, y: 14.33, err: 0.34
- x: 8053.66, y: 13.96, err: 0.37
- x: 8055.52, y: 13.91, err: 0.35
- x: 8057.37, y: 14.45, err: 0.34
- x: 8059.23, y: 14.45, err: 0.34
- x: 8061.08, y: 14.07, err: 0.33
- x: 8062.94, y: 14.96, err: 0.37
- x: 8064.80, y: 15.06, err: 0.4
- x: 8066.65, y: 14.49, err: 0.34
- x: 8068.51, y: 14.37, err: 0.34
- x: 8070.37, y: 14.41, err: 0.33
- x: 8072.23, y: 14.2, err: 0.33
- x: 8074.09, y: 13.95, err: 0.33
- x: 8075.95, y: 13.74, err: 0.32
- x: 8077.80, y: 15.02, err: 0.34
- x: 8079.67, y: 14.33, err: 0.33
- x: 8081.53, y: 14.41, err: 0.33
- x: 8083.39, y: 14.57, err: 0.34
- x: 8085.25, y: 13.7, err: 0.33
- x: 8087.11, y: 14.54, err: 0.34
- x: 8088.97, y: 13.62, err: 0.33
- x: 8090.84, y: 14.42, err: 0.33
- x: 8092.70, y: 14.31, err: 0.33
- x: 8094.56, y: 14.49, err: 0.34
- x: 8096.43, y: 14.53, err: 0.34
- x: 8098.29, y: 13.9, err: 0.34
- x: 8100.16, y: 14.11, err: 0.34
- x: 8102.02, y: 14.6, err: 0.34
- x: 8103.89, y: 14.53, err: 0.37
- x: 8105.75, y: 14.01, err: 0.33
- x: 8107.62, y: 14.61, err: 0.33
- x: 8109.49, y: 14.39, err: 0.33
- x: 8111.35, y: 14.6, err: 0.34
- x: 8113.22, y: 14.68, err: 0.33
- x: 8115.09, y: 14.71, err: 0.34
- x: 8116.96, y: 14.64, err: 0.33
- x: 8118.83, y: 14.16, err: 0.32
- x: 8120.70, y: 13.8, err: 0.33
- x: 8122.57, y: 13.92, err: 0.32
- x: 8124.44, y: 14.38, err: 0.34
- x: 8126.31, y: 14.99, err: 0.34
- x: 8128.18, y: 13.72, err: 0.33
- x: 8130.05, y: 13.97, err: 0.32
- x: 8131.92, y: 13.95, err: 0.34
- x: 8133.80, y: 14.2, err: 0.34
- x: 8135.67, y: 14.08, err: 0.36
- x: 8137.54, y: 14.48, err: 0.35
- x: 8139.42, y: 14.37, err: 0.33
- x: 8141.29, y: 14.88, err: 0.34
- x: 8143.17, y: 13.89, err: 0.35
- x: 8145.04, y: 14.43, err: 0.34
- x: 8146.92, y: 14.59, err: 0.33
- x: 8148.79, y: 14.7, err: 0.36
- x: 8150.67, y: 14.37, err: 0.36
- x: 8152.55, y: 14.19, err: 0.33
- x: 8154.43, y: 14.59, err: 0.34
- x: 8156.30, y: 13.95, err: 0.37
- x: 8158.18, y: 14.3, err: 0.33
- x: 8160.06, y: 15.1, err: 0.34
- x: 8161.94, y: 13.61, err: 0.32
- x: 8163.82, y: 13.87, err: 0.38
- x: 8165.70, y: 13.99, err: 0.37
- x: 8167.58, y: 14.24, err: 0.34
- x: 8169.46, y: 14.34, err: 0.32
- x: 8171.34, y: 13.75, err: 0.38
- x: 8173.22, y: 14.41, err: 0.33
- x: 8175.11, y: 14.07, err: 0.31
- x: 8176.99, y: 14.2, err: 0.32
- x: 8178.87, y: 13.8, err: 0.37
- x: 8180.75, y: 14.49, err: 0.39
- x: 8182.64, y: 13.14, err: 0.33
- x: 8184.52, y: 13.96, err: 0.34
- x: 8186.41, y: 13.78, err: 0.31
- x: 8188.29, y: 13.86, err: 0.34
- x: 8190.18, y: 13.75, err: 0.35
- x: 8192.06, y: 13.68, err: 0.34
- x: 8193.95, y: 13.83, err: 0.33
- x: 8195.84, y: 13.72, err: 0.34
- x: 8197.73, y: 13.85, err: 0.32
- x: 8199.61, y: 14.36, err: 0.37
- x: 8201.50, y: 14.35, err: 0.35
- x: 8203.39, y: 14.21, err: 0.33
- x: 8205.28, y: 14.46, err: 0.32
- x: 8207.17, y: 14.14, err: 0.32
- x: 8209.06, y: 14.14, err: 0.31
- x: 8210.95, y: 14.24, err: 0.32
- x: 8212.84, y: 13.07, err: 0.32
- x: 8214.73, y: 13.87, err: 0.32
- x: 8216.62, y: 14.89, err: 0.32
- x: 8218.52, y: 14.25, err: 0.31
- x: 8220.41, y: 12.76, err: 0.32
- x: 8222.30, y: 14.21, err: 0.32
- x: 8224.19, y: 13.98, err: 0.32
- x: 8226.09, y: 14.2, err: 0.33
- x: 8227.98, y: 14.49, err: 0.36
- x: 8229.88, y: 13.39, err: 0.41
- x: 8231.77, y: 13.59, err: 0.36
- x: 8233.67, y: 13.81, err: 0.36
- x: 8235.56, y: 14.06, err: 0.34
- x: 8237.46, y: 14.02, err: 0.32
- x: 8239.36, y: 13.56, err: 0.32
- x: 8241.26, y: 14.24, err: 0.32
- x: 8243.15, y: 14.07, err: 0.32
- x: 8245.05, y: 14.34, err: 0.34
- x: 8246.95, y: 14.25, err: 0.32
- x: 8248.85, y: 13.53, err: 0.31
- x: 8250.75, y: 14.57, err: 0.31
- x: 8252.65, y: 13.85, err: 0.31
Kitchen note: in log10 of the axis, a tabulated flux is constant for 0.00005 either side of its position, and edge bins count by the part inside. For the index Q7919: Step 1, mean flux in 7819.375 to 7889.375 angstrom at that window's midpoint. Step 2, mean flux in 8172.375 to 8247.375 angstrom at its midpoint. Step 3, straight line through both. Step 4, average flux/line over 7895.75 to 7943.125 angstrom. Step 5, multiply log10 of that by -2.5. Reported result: 0.021 mag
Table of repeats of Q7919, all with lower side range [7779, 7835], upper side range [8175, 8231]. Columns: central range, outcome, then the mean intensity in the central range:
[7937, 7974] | 0.01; 14.4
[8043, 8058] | 0.01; 14.3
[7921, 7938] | 0.03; 14.3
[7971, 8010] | 0.01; 14.4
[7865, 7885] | -0.02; 15.1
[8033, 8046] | -0.01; 14.6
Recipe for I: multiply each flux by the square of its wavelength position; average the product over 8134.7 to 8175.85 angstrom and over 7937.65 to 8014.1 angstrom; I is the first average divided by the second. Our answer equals 1.04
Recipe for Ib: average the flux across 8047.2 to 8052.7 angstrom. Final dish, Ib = 14.6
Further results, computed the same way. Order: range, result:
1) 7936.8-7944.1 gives 14.3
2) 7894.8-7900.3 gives 14.6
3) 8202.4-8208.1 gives 14.3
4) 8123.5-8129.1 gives 14.4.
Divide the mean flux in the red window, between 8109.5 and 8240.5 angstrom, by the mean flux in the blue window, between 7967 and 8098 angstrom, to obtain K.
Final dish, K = 0.98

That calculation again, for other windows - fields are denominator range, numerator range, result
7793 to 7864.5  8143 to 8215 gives 0.94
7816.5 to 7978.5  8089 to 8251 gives 0.96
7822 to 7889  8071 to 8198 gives 0.94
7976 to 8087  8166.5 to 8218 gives 0.97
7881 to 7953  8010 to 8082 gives 0.99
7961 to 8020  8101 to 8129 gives 1.00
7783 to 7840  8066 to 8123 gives 0.95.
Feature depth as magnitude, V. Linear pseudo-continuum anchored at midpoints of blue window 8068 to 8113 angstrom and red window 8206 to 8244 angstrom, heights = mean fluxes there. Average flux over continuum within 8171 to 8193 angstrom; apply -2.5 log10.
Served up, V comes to 0.01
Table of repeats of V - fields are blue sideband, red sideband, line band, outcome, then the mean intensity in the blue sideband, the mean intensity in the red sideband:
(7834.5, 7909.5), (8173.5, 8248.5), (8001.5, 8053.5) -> 0.00 mag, 14.9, 14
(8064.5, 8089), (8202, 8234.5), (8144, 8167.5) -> -0.01 mag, 14.3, 14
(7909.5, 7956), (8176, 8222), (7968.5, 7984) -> -0.01 mag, 14.4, 14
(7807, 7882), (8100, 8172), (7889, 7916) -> 0.01 mag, 15.1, 14.3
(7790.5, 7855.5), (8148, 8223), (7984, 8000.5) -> 0.01 mag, 15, 14.1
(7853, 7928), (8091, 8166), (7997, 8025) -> 0.01 mag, 14.9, 14.3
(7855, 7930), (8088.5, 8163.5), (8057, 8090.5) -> 0.01 mag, 14.9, 14.3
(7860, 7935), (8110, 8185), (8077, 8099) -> 0.00 mag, 14.8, 14.2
